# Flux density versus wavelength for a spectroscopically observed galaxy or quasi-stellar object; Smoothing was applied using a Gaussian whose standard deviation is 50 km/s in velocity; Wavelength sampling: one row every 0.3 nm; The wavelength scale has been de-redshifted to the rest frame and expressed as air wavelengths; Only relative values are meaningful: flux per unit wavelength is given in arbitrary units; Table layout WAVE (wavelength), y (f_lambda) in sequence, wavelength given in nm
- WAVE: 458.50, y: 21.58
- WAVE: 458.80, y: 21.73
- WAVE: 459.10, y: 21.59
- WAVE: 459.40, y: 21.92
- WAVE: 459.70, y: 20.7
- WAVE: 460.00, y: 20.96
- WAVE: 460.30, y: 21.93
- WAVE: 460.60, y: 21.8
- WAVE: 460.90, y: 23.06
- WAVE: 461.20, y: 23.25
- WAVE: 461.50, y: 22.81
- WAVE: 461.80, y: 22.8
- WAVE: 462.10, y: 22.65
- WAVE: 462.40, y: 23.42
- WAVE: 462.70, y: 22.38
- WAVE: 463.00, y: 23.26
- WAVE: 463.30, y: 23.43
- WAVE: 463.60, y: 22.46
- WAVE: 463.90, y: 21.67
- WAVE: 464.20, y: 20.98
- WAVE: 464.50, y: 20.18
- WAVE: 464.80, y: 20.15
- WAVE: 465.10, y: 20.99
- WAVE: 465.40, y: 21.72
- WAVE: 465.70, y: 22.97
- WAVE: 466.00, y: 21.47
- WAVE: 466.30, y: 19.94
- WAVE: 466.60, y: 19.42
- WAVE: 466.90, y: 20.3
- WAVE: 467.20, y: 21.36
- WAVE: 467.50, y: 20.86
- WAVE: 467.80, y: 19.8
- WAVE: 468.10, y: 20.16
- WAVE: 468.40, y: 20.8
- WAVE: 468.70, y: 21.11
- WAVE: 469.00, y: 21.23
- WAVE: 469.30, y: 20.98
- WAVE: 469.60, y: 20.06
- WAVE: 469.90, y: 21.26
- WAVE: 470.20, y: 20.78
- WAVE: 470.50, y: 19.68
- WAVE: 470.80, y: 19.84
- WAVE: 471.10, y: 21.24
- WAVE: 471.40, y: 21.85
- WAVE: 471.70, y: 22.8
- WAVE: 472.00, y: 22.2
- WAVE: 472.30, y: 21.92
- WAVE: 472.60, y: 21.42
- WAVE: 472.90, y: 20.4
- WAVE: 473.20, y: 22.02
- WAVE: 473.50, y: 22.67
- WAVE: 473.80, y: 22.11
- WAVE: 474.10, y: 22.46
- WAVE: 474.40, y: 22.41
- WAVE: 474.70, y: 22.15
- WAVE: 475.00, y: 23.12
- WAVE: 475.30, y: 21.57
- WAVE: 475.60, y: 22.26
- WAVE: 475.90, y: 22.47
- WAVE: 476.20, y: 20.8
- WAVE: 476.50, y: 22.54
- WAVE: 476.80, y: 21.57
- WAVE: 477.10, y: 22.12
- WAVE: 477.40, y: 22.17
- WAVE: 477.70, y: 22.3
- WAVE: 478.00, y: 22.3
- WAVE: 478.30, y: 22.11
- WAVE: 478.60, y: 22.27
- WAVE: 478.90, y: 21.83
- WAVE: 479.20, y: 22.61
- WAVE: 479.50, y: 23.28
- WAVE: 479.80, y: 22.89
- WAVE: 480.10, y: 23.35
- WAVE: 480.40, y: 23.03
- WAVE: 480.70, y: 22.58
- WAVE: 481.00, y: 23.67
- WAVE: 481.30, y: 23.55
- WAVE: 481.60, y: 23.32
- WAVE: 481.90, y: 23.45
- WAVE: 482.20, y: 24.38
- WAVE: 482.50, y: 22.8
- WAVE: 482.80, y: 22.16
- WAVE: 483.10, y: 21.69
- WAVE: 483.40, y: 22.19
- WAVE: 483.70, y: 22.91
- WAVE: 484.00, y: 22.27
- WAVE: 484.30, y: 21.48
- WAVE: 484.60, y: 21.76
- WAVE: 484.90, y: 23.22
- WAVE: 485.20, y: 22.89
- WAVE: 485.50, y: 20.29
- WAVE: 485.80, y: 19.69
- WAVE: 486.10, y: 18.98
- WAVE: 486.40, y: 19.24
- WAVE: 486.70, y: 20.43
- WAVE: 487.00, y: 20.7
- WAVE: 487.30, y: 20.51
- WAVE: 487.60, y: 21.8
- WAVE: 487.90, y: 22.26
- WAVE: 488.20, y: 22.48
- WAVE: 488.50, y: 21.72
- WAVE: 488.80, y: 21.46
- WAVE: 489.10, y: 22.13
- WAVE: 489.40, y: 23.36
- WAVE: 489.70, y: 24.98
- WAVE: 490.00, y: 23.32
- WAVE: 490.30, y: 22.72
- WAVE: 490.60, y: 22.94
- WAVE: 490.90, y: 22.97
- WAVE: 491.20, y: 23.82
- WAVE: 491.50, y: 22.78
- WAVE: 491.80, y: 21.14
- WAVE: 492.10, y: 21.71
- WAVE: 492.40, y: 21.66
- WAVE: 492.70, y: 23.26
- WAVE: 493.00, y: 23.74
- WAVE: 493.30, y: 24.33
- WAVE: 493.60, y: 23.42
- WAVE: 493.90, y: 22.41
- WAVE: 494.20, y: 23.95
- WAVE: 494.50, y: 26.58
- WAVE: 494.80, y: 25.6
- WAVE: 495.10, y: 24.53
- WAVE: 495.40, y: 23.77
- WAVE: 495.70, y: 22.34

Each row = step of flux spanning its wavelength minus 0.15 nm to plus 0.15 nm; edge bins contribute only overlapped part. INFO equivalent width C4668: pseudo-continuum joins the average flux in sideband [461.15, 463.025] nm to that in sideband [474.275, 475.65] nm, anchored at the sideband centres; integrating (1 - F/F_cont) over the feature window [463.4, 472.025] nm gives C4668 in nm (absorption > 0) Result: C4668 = 0.64 nm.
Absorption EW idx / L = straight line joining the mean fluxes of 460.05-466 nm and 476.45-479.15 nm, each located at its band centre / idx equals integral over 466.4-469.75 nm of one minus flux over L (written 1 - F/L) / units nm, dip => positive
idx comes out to 0.244 nm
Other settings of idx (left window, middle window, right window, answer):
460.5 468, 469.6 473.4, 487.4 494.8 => 0.14 nm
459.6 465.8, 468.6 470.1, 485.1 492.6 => 0.08 nm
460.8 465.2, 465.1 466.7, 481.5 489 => 0.07 nm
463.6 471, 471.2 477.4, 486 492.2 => -0.26 nm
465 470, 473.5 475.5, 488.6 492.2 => -0.08 nm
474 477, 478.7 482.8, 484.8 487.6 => -0.32 nm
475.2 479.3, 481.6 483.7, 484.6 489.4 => -0.12 nm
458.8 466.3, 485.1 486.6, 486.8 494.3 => 0.16 nm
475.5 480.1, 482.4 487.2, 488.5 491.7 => 0.27 nm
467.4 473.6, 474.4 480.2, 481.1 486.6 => -0.20 nm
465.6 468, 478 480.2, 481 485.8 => -0.05 nm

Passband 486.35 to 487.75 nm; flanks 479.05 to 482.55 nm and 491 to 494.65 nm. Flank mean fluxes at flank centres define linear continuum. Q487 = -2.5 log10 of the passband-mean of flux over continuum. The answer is 0.13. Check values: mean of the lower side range 23.3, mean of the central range 20.6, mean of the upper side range 23.2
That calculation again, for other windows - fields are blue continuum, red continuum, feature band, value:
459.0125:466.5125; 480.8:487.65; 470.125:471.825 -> 0.045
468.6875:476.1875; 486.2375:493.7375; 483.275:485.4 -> -0.012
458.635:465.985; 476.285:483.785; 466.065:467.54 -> 0.091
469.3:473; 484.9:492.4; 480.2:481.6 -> -0.082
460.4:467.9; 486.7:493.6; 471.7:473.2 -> 0.016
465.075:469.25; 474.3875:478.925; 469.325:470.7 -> 0.040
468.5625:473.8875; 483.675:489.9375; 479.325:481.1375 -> -0.079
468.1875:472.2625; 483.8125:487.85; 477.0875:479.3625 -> -0.058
